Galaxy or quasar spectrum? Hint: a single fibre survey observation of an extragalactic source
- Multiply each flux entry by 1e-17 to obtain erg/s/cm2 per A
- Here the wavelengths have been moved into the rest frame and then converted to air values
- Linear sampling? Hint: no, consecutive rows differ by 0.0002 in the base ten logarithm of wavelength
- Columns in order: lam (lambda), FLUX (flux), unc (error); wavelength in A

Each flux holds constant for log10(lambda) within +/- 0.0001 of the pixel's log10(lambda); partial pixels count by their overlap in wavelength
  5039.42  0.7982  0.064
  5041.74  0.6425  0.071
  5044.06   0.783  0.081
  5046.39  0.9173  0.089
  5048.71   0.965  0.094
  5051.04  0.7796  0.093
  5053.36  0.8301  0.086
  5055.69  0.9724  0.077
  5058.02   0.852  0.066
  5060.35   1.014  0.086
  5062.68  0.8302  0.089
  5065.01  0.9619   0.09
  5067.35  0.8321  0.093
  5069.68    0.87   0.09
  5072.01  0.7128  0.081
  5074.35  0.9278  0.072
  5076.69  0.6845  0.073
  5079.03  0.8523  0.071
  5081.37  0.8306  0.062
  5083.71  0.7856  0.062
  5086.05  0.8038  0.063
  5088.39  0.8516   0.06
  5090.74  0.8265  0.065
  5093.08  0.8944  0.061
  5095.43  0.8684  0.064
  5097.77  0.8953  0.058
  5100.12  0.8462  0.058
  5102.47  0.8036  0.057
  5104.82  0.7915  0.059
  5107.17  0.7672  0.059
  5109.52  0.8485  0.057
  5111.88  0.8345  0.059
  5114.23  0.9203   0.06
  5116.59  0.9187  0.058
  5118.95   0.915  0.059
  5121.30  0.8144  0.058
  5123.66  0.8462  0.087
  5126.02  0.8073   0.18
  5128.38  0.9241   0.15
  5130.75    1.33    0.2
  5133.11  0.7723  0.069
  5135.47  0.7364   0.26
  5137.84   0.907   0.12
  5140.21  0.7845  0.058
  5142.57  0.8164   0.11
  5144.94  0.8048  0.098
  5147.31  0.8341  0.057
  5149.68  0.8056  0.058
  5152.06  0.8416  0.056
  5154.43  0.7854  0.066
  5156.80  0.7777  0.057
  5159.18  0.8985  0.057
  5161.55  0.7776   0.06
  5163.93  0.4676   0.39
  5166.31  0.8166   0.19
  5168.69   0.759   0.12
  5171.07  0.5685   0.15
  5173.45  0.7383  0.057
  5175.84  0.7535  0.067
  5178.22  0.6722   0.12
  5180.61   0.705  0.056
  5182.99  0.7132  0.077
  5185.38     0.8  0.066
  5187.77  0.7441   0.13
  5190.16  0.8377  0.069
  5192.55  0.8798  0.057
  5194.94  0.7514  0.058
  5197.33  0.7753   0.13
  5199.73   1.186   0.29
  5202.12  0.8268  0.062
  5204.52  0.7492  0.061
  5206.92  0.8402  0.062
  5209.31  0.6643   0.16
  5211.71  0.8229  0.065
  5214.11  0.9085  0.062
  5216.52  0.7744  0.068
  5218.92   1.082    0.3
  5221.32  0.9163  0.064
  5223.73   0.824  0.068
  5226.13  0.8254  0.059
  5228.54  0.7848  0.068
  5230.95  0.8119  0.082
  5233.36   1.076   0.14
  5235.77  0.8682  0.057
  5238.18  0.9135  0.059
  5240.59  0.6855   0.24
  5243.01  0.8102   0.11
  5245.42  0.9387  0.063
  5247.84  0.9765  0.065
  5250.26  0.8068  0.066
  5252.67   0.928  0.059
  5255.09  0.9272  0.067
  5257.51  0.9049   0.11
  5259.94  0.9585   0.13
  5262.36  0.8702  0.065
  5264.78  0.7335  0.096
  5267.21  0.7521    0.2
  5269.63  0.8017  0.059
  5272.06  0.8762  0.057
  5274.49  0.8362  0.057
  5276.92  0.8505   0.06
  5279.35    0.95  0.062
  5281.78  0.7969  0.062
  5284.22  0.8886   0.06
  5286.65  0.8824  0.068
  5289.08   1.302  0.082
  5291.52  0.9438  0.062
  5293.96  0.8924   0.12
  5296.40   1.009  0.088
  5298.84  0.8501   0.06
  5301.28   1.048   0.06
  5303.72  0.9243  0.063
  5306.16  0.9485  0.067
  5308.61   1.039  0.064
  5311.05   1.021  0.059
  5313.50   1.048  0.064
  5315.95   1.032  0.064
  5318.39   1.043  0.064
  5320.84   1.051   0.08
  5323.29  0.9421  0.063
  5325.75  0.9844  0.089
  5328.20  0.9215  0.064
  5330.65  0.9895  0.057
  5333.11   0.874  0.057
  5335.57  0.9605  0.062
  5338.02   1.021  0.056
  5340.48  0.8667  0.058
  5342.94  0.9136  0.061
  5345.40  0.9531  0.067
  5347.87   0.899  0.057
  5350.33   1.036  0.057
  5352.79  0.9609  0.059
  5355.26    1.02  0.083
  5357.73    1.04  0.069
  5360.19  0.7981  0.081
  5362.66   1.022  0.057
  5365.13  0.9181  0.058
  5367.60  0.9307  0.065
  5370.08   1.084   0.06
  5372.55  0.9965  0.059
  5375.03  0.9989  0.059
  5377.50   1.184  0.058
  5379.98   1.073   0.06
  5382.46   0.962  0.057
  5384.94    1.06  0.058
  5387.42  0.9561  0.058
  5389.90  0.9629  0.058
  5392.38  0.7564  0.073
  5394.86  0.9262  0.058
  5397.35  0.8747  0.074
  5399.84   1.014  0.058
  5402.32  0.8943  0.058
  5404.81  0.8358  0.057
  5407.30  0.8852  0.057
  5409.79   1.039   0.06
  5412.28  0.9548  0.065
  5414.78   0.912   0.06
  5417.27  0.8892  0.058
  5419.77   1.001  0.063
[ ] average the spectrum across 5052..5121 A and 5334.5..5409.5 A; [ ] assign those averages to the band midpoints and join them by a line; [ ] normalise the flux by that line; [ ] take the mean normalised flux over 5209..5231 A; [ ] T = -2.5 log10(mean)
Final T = 0.07 mag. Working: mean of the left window 0.853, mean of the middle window 0.85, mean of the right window 0.961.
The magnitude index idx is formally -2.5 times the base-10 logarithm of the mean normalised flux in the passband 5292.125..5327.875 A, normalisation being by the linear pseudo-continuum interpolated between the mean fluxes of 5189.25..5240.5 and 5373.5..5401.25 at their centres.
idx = -0.069 mag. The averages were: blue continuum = 0.859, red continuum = 0.979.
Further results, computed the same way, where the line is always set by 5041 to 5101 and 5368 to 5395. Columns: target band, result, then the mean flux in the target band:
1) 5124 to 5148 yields 0.01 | 0.871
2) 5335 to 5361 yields 0.03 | 0.954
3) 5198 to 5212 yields 0.08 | 0.847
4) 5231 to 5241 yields 0.04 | 0.894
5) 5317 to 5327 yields -0.04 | 1.01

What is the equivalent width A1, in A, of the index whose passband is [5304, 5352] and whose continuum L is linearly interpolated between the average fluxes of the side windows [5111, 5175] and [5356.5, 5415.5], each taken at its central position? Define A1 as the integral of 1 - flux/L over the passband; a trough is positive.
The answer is -2.4 A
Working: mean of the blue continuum 0.822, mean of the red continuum 0.962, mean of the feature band 0.975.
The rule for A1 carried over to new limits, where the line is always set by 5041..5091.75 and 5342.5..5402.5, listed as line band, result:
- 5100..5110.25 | 0.6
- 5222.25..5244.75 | 1.6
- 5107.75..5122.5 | -0.1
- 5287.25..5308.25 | -1.1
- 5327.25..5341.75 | 0.2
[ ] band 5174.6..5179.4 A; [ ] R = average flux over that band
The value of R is 0.713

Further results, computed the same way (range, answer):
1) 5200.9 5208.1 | 0.807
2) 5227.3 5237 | 0.885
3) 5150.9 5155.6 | 0.814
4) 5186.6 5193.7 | 0.82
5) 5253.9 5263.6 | 0.914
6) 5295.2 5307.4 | 0.956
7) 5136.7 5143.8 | 0.836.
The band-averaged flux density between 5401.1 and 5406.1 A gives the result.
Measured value 0.865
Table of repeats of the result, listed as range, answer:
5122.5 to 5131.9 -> 0.975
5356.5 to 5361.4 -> 0.921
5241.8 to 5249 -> 0.908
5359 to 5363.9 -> 0.911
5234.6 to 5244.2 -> 0.819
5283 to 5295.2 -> 0.982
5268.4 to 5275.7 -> 0.838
